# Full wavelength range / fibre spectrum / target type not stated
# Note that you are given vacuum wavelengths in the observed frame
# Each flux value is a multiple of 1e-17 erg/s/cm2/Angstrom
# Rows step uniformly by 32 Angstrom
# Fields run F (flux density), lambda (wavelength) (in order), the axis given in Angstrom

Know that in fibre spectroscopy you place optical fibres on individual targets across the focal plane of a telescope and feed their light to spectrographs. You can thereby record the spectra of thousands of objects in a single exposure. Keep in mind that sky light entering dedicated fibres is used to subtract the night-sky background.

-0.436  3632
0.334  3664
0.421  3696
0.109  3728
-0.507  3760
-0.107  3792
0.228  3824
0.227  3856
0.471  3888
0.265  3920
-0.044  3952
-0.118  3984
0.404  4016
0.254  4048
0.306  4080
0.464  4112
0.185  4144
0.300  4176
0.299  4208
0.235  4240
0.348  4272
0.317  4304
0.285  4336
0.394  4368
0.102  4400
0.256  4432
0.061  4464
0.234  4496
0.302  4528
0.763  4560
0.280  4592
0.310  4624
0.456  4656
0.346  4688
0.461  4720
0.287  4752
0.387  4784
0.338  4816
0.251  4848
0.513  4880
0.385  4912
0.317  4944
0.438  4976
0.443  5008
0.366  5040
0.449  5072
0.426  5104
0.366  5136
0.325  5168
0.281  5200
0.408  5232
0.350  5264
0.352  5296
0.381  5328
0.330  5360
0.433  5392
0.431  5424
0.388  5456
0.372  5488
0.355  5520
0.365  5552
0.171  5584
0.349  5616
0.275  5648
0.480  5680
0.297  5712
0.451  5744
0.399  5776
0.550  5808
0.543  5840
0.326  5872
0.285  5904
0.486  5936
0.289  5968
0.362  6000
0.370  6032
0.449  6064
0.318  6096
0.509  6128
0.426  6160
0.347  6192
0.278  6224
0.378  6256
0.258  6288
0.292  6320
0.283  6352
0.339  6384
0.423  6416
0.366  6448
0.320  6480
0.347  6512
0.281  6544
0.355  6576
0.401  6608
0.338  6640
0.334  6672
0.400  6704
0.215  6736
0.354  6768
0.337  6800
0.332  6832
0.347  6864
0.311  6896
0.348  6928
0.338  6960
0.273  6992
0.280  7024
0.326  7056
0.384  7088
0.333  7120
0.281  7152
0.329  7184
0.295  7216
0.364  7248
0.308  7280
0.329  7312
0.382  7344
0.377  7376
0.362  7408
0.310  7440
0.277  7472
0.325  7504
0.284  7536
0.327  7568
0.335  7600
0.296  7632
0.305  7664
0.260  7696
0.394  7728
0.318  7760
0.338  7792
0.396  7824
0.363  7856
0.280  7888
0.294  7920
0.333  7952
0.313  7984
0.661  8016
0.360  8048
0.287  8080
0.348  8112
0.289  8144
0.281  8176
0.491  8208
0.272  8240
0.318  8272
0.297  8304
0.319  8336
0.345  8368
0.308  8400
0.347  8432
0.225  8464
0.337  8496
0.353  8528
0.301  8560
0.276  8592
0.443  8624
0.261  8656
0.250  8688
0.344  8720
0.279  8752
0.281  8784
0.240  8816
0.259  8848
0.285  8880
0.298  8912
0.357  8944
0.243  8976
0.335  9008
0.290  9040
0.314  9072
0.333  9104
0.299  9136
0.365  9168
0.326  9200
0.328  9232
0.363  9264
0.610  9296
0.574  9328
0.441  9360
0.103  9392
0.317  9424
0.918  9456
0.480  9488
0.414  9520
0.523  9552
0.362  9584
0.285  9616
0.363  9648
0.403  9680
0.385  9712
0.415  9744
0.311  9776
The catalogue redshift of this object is 0.221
